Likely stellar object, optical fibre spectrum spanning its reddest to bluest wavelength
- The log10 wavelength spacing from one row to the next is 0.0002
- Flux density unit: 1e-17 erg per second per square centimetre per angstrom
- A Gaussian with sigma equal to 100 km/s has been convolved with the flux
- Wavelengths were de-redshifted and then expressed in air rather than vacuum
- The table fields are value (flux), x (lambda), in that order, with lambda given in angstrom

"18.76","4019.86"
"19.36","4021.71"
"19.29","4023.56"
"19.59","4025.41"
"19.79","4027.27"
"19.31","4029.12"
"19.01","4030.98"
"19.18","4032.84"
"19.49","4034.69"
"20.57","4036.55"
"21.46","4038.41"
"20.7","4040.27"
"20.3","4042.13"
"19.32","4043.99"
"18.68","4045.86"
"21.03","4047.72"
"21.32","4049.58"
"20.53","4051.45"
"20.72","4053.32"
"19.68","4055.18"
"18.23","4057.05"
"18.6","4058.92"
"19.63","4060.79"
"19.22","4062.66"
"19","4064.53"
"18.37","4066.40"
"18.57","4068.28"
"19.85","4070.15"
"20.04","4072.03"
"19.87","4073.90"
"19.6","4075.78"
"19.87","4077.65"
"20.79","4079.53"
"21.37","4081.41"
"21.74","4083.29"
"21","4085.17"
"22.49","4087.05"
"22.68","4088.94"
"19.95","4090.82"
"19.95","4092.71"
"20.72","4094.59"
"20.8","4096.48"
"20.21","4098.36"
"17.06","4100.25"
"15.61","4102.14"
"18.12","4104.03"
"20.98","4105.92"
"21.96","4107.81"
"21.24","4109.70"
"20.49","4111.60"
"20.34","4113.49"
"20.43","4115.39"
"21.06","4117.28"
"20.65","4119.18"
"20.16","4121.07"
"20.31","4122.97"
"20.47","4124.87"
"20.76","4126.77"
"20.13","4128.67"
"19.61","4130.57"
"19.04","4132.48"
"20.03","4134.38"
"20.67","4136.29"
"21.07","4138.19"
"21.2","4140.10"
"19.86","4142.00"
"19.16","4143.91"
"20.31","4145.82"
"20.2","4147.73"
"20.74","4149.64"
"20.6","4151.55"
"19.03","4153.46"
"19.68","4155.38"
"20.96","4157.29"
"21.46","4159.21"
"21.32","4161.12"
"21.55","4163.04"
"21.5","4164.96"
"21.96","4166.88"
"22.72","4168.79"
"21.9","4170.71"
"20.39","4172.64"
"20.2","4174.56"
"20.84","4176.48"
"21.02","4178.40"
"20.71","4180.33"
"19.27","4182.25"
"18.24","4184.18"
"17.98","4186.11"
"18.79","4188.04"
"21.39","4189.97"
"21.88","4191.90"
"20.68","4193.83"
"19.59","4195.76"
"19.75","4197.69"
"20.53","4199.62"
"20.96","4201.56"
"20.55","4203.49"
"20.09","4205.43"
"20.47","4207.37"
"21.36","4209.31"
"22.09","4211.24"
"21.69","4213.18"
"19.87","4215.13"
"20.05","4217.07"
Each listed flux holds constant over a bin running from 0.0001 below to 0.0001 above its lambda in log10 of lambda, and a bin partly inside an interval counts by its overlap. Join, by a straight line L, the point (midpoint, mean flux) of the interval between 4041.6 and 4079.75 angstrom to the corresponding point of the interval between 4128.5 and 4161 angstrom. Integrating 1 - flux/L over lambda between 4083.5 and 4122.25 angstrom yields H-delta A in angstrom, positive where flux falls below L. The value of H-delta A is -0.7 angstrom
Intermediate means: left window 19.7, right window 20.3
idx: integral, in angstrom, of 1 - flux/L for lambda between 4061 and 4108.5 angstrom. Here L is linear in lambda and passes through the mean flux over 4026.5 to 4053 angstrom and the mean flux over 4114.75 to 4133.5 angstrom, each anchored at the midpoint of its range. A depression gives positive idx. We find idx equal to 0.5 angstrom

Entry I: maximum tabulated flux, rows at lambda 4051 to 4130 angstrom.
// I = 22.68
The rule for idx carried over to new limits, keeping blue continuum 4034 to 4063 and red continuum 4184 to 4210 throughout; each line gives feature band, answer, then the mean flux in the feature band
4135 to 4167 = -0.77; 20.6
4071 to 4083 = -0.18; 20.3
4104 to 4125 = -0.57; 20.6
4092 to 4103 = 0.54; 19.1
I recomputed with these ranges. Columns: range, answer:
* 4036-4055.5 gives 21.46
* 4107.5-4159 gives 21.96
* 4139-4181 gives 22.72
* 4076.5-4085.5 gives 21.74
